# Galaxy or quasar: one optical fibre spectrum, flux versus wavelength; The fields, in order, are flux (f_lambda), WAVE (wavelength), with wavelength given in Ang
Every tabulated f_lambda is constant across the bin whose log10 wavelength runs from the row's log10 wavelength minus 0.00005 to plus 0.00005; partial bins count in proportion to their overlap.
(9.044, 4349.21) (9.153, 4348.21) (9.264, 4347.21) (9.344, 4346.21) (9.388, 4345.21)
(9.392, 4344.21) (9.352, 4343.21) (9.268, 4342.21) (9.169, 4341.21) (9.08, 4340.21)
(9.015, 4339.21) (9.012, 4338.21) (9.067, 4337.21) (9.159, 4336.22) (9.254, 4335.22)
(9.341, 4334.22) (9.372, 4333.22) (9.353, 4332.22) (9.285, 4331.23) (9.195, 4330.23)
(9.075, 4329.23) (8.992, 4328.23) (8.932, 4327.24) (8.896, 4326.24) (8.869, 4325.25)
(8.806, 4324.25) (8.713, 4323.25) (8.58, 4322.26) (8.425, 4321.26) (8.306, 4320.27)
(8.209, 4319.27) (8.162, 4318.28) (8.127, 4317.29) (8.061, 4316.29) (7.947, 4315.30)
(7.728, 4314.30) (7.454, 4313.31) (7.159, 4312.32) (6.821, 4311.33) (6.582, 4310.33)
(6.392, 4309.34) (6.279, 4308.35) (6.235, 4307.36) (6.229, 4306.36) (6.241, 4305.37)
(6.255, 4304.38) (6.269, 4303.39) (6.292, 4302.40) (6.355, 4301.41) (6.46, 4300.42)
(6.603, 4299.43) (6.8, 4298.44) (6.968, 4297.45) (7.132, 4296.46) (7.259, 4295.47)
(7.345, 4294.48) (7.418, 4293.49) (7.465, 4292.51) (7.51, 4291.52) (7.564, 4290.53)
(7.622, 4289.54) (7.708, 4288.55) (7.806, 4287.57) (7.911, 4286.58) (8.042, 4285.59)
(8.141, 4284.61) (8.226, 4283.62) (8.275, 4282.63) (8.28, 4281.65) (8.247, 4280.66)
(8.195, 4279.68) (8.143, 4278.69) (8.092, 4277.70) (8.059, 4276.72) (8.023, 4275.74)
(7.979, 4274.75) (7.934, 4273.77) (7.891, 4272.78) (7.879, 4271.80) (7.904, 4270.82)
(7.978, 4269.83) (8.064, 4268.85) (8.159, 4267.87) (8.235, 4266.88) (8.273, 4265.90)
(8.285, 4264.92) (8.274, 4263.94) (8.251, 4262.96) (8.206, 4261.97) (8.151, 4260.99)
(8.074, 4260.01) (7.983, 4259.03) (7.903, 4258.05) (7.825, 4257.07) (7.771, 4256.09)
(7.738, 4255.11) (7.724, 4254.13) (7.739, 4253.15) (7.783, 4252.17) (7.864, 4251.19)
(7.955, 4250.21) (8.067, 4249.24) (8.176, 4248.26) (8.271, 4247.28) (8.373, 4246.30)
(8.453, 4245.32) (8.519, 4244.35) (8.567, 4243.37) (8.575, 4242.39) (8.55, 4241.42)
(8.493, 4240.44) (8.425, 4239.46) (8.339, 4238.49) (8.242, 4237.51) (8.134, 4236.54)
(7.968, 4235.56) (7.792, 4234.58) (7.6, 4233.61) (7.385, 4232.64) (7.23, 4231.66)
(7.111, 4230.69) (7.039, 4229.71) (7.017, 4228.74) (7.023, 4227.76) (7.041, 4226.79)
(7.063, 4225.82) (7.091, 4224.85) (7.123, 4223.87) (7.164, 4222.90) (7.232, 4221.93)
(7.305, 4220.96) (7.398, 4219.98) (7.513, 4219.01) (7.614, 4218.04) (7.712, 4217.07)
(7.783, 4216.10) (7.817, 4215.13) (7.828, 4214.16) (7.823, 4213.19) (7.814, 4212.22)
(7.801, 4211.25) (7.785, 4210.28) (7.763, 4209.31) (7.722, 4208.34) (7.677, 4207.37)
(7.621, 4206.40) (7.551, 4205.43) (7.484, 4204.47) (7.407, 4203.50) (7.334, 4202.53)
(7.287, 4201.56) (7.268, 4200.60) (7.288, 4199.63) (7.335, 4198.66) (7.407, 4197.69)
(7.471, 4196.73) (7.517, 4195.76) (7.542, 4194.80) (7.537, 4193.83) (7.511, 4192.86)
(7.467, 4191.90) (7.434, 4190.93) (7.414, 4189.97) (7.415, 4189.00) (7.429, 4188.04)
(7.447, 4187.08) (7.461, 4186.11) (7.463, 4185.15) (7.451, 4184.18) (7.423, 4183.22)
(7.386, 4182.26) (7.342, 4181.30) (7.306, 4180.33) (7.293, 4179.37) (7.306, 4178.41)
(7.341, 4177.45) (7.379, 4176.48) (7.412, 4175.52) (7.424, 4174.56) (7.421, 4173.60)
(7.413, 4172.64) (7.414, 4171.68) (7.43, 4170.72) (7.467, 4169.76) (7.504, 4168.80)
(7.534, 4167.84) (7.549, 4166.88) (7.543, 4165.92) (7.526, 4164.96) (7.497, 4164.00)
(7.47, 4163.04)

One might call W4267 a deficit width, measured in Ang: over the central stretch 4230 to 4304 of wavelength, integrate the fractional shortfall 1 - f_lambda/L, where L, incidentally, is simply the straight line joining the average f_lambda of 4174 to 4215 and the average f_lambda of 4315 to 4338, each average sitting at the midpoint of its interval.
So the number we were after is 3.23 Ang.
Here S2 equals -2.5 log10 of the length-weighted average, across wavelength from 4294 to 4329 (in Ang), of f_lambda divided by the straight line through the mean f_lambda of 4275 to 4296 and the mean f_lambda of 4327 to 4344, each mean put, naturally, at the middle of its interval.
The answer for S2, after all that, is 0.154 mag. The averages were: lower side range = 7.87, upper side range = 9.18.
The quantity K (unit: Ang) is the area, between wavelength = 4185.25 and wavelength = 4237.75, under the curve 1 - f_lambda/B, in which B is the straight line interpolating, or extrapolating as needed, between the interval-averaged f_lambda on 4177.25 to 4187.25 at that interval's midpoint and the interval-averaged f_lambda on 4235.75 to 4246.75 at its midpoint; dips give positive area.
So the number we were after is 2.7 Ang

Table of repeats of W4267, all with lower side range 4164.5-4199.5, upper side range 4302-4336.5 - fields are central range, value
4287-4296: 0.4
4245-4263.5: -0.7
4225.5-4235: 0.5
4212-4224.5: 0.1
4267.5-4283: -0.5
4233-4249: -1.3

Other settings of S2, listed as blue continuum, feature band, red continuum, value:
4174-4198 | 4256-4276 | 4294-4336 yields -0.060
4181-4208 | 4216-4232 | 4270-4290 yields 0.057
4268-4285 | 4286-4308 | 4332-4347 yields 0.208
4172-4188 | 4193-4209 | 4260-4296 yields 0.007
